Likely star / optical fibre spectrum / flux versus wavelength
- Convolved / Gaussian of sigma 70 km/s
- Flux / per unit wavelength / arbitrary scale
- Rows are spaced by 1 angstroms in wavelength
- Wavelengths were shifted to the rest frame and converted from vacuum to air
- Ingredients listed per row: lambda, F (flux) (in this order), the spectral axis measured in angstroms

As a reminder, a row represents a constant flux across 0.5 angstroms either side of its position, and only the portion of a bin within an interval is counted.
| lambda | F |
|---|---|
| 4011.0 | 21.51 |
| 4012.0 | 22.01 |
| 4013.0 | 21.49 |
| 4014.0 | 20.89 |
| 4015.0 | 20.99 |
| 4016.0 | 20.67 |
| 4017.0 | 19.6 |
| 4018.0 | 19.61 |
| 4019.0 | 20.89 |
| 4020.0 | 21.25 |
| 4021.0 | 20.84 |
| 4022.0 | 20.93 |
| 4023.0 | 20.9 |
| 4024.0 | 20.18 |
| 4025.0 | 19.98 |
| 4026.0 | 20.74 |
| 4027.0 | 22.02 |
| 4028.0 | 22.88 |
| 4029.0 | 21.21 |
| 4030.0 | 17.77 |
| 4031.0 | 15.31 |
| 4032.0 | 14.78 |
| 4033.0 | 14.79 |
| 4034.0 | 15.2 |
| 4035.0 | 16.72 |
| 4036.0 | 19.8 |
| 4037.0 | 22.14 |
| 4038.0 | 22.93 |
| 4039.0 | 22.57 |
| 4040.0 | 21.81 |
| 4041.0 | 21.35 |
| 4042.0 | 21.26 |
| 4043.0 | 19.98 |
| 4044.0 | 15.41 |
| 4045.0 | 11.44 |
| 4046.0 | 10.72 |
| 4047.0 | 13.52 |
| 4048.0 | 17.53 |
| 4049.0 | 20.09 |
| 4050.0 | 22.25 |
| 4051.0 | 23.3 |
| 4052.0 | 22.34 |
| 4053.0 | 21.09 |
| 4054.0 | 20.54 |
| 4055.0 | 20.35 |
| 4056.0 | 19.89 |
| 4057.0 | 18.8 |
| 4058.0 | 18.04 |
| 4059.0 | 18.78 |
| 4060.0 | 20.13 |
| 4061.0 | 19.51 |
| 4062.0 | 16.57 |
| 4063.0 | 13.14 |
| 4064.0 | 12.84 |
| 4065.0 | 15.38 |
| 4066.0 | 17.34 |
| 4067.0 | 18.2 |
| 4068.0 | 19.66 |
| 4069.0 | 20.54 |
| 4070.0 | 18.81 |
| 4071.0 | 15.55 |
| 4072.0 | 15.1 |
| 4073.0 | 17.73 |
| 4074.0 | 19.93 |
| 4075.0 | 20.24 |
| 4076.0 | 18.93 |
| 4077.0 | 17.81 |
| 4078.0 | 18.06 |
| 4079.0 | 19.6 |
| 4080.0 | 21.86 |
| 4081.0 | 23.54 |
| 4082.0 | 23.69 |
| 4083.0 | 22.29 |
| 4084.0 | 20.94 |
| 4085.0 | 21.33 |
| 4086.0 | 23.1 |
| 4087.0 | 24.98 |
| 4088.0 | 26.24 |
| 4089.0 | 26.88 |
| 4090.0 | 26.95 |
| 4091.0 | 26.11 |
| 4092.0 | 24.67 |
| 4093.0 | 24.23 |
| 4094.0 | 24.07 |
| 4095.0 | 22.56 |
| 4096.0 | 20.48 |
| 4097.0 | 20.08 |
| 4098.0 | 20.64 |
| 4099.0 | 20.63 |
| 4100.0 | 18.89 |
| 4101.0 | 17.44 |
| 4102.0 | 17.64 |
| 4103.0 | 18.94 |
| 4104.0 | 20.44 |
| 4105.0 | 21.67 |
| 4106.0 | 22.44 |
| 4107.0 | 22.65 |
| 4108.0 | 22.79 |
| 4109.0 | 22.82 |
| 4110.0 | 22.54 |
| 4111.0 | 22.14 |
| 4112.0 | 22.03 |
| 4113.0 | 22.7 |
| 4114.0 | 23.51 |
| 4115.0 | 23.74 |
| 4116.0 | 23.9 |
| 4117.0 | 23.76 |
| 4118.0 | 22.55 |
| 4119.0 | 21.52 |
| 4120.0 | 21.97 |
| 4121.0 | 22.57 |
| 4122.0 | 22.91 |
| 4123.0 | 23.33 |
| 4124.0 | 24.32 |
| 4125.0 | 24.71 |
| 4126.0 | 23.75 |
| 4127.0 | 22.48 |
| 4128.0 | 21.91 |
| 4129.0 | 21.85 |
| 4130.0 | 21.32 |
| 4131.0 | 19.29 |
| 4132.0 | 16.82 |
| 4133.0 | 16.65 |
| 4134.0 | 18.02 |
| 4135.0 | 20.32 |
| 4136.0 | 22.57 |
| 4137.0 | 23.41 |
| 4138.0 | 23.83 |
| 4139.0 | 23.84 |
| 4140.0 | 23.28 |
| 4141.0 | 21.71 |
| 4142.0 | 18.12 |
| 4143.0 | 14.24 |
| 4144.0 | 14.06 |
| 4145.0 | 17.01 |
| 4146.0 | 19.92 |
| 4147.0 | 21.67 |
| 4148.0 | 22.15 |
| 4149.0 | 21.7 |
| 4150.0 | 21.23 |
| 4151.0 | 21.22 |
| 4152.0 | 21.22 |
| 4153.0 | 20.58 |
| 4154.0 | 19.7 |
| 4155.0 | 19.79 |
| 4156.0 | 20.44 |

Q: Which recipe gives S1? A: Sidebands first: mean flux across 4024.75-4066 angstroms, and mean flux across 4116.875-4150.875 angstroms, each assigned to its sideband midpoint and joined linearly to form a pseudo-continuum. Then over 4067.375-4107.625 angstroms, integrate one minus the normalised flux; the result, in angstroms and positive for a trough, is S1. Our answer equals -2.8 angstroms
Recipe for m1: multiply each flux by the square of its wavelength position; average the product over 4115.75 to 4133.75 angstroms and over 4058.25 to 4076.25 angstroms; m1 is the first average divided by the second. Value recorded 1.27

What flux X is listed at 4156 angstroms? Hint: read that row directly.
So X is 20.44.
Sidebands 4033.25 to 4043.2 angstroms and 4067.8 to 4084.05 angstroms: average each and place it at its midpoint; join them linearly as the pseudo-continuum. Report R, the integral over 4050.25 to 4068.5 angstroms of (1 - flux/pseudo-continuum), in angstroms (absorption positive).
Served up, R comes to 1.10 angstroms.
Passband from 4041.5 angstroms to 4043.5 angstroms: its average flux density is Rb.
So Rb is 20.6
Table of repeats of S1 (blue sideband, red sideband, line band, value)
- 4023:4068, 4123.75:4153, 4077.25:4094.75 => -3.36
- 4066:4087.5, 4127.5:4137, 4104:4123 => -2.46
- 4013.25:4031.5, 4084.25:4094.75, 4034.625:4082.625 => 7.99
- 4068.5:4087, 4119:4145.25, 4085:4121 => -3.50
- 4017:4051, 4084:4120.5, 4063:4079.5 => 2.55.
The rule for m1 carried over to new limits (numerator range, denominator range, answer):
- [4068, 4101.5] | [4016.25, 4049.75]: 1.15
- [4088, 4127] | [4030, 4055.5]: 1.25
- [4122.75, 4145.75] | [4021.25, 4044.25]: 1.11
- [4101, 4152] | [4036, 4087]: 1.15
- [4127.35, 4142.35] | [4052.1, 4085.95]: 1.13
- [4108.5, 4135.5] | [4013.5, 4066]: 1.20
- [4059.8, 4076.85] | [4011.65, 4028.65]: 0.86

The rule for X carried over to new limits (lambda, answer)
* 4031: 15.31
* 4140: 23.28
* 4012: 22.01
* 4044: 15.41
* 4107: 22.65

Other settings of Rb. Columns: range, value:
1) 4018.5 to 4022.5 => 21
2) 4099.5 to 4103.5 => 18.2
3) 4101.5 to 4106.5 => 20.2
